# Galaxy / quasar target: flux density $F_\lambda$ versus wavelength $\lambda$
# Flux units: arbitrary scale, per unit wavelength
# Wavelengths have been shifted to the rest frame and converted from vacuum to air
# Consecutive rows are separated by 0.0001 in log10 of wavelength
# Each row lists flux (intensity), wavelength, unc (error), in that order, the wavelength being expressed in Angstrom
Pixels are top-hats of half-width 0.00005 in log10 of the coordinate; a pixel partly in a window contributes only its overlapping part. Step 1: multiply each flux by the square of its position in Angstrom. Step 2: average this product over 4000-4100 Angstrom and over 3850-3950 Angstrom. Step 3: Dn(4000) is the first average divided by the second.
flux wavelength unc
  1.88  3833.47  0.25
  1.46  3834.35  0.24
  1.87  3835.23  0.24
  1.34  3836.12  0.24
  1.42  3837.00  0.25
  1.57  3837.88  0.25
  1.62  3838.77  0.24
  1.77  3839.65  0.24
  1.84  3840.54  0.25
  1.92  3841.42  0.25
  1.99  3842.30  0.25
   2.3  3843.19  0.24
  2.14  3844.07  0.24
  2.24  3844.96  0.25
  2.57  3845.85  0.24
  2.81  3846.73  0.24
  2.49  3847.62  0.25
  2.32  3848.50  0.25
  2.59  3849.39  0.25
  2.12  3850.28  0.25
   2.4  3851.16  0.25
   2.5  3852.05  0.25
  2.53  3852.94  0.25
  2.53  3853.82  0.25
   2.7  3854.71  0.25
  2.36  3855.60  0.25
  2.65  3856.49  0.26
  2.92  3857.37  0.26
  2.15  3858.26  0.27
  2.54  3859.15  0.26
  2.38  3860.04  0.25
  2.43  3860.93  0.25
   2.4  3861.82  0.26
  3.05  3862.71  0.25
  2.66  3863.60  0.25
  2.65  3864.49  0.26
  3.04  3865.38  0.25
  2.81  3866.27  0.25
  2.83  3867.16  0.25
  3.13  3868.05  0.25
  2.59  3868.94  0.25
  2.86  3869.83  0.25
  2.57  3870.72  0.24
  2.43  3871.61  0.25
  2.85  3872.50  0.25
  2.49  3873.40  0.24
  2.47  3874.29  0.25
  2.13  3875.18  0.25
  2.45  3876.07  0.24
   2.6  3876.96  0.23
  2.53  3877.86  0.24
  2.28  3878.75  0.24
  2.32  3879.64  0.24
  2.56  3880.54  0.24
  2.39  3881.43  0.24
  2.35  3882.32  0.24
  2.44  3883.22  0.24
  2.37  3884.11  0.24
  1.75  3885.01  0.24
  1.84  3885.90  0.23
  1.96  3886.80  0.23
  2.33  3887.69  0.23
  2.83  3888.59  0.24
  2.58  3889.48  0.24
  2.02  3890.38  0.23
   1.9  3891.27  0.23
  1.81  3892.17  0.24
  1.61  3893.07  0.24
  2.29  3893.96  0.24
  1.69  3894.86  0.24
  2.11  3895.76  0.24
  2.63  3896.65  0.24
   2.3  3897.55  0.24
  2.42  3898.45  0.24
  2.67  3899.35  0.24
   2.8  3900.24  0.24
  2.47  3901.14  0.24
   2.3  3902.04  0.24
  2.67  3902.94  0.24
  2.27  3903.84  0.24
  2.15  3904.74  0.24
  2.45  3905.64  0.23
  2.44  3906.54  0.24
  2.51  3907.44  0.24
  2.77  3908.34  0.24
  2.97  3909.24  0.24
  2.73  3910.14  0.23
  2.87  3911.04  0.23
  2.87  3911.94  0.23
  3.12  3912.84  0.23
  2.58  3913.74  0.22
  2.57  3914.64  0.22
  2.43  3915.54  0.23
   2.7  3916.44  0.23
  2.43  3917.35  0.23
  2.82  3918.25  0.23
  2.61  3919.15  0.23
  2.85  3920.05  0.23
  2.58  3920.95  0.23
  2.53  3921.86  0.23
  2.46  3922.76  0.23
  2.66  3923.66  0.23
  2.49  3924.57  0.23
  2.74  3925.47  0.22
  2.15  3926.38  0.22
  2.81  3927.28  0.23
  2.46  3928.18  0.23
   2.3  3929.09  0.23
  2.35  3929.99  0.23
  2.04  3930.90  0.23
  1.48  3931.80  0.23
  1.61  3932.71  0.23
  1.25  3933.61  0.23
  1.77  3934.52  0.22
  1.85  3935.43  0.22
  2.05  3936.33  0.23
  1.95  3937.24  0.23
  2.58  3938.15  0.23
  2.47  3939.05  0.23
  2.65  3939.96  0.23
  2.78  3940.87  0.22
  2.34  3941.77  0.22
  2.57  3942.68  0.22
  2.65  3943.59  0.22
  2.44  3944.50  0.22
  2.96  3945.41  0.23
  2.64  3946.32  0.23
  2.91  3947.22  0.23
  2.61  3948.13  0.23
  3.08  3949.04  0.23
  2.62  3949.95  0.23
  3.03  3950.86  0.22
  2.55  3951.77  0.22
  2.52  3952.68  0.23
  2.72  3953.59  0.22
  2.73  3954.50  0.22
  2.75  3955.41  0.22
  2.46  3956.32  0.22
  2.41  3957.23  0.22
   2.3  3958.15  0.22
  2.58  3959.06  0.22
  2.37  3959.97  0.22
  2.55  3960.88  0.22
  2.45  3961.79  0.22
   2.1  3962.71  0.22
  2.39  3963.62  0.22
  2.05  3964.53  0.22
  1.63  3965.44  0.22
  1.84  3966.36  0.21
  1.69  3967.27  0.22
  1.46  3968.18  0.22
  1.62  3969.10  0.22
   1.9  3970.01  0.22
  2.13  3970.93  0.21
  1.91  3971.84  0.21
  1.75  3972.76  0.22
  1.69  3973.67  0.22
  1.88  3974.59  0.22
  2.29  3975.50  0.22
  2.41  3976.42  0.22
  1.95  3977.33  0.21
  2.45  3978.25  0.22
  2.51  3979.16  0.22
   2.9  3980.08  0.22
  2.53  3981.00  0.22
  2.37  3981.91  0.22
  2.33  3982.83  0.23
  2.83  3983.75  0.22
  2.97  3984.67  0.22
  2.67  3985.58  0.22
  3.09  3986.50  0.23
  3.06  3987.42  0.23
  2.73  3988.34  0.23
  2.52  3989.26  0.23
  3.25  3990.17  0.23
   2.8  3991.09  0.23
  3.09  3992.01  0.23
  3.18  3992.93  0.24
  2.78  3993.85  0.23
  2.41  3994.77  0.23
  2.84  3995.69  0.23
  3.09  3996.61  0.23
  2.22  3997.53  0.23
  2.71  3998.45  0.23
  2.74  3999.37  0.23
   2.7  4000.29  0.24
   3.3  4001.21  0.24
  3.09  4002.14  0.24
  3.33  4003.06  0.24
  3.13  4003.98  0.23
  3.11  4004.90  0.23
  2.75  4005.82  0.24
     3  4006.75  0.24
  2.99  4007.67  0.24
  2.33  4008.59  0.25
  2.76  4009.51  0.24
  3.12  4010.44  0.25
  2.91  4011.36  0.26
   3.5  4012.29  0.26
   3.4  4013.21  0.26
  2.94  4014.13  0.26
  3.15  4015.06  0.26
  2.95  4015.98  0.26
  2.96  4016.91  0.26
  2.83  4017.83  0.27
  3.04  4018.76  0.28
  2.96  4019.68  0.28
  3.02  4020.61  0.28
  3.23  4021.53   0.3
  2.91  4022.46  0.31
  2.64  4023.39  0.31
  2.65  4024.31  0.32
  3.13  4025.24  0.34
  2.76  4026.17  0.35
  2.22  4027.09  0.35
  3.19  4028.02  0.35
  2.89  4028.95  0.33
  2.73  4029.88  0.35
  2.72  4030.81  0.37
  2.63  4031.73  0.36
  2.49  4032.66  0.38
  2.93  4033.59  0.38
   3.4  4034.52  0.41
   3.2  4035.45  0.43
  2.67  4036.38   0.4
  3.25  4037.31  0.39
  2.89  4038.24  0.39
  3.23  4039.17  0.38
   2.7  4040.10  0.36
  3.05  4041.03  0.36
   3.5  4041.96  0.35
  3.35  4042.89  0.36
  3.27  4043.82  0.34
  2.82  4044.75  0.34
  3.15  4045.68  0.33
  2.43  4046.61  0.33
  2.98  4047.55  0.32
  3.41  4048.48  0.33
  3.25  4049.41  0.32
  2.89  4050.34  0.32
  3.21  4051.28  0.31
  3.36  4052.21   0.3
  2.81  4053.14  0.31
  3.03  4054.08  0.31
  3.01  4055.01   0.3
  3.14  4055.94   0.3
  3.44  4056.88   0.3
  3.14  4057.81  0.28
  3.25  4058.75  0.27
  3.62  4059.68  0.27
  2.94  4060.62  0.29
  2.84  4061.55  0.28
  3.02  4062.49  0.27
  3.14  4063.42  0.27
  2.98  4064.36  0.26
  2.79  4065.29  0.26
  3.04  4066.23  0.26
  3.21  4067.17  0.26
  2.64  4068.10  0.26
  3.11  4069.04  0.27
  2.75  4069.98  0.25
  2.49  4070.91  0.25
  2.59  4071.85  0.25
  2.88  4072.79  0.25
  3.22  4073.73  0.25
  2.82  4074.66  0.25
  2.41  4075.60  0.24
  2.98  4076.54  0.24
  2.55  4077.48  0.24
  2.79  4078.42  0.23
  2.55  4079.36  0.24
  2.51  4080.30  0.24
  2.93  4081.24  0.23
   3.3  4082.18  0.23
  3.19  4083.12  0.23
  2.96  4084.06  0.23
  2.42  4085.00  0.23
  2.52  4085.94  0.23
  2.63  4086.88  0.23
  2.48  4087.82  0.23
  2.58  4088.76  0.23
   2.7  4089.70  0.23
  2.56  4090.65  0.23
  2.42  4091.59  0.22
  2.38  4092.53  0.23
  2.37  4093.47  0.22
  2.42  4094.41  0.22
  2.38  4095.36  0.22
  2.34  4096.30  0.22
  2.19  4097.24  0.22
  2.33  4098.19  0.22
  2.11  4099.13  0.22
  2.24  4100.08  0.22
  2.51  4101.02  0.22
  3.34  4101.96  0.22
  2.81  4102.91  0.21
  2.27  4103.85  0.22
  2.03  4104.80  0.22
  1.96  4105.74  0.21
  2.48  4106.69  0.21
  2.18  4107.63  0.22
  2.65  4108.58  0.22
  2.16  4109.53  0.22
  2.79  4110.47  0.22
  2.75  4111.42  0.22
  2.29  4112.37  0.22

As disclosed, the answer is 1.27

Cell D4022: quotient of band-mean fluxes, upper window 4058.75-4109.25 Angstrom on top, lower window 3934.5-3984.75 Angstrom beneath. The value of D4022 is 1.13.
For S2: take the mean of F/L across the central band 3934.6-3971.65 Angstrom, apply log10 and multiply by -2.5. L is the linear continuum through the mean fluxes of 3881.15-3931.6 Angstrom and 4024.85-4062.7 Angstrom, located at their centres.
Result 0.110 mag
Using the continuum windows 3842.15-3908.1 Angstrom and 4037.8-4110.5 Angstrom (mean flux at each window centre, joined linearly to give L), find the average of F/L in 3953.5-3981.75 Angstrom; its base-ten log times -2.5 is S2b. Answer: 0.18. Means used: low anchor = 2.43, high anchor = 2.79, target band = 2.2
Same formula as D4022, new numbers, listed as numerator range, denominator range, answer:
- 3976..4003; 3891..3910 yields 1.17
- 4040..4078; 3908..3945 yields 1.23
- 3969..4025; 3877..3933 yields 1.14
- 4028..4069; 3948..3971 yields 1.31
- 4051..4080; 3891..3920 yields 1.19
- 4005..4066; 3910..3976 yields 1.27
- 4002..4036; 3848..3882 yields 1.15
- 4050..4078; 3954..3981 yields 1.36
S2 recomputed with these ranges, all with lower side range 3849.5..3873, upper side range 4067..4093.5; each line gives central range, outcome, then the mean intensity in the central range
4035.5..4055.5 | -0.13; 3.06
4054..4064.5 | -0.16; 3.14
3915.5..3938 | 0.16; 2.3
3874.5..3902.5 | 0.15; 2.28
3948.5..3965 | 0.05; 2.54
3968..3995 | 0.09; 2.46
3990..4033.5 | -0.08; 2.9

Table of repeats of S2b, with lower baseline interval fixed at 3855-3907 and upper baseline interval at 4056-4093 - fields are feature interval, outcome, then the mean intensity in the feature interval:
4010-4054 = -0.091 mag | 2.99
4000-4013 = -0.120 mag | 3.01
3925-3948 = 0.104 mag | 2.32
